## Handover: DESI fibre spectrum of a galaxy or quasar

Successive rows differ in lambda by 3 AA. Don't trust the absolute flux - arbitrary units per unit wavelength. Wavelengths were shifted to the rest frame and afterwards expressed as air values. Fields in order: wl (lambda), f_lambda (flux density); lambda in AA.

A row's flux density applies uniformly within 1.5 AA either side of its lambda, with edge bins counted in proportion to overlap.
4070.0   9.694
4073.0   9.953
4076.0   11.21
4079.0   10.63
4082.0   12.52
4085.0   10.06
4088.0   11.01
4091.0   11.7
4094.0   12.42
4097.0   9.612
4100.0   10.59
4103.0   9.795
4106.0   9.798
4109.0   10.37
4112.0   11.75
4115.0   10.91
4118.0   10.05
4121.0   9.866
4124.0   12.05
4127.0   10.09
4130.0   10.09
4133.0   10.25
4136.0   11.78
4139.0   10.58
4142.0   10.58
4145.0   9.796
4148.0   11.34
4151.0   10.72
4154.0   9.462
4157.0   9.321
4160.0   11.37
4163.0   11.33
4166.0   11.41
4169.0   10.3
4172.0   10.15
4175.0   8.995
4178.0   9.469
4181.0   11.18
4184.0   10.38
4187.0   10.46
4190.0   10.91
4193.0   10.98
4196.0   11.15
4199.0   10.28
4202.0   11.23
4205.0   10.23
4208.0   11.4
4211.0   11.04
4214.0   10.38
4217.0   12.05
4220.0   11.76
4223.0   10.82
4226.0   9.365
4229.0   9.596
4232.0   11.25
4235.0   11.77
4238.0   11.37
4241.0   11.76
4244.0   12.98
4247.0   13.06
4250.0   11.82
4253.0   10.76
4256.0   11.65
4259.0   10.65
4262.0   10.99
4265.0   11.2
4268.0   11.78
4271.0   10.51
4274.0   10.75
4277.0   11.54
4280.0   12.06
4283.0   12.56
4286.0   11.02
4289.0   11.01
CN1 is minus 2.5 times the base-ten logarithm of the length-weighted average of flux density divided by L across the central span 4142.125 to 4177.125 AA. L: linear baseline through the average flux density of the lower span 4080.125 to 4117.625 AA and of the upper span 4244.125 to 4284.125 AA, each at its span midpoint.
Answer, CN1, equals 0.07 mag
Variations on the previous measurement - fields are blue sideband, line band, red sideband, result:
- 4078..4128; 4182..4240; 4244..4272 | 0.04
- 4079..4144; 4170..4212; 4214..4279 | 0.05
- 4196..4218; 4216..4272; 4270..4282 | -0.02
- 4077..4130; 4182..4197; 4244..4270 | 0.04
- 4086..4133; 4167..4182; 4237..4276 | 0.10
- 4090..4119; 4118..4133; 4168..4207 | 0.02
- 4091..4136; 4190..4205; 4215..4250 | 0.04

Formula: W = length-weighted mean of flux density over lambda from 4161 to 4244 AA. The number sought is 10.8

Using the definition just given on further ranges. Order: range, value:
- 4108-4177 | 10.5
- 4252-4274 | 11.1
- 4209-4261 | 11.3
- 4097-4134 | 10.4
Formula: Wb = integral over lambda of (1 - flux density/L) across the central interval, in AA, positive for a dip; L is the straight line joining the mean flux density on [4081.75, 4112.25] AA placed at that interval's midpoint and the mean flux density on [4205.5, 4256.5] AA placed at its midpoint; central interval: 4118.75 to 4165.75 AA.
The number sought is 1.57 AA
